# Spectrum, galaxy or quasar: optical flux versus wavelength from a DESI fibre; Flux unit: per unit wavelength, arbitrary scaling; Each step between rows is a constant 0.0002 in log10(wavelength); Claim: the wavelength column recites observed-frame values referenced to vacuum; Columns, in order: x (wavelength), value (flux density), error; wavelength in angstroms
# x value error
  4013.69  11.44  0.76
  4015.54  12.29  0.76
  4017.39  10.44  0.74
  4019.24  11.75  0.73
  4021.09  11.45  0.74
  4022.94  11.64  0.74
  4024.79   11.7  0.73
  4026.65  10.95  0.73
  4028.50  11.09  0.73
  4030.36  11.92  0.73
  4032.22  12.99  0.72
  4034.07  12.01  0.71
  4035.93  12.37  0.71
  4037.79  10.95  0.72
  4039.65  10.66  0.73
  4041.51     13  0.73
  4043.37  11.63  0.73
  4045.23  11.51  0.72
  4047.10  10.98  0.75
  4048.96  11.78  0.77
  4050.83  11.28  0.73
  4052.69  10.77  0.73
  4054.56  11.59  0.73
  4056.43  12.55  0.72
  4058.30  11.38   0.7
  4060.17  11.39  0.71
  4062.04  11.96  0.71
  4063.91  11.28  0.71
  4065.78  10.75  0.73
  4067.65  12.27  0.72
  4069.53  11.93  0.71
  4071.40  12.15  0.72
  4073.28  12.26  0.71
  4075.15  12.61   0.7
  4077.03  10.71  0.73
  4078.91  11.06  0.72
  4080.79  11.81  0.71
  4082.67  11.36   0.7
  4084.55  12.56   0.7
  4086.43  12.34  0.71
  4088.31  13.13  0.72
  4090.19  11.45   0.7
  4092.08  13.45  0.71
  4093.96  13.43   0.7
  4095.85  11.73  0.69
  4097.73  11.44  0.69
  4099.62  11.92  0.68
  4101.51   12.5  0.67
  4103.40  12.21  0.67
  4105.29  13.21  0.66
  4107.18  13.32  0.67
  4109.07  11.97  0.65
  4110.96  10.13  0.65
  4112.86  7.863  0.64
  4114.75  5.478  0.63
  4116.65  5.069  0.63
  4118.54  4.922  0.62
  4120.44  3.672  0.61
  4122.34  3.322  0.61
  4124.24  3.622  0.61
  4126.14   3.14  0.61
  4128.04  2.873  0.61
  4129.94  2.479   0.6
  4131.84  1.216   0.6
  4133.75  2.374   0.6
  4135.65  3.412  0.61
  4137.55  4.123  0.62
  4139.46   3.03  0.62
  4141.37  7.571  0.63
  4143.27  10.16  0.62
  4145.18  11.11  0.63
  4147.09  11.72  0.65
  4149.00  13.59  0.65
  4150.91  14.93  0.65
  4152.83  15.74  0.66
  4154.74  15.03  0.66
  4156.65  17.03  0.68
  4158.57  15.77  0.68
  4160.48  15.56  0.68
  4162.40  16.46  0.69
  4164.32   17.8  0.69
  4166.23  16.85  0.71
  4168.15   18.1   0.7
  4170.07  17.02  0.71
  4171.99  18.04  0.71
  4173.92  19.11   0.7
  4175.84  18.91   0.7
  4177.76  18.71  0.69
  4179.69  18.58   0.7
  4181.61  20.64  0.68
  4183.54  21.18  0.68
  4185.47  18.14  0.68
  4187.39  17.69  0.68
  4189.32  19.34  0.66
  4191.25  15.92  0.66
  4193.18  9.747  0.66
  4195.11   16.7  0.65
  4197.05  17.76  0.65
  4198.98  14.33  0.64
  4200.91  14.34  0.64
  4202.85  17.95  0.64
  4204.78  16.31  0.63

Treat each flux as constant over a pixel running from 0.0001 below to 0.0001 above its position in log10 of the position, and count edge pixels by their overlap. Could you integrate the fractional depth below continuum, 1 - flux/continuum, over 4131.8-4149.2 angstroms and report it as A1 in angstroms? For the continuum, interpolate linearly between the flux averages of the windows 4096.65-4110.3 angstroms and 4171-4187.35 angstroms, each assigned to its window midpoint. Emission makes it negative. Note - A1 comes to 9.9 angstroms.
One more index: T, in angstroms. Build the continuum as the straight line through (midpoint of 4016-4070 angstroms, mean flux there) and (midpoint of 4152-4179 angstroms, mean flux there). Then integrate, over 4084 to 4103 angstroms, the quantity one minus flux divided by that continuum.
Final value 2.05 angstroms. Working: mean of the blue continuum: 11.6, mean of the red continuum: 17.2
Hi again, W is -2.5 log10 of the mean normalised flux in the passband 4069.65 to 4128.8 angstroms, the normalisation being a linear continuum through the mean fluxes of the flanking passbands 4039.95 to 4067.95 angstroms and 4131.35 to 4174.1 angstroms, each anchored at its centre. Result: 0.20 mag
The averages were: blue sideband 11.6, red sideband 12.4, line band 9.93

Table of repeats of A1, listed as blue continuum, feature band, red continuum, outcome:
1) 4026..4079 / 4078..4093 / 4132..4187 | 0.4 angstroms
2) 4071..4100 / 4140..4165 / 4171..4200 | 3.3 angstroms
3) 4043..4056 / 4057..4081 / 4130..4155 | -2.0 angstroms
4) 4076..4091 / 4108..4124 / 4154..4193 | 8.5 angstroms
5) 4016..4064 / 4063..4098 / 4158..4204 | 3.2 angstroms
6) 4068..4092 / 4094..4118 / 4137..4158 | 2.5 angstroms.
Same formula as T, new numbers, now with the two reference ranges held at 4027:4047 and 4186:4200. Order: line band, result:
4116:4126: 7.1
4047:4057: 0.5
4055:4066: 0.7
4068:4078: 0.6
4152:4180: -3.6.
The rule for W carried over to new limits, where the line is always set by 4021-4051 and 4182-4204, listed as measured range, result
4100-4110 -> 0.11 mag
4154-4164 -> -0.03 mag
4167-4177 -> -0.14 mag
